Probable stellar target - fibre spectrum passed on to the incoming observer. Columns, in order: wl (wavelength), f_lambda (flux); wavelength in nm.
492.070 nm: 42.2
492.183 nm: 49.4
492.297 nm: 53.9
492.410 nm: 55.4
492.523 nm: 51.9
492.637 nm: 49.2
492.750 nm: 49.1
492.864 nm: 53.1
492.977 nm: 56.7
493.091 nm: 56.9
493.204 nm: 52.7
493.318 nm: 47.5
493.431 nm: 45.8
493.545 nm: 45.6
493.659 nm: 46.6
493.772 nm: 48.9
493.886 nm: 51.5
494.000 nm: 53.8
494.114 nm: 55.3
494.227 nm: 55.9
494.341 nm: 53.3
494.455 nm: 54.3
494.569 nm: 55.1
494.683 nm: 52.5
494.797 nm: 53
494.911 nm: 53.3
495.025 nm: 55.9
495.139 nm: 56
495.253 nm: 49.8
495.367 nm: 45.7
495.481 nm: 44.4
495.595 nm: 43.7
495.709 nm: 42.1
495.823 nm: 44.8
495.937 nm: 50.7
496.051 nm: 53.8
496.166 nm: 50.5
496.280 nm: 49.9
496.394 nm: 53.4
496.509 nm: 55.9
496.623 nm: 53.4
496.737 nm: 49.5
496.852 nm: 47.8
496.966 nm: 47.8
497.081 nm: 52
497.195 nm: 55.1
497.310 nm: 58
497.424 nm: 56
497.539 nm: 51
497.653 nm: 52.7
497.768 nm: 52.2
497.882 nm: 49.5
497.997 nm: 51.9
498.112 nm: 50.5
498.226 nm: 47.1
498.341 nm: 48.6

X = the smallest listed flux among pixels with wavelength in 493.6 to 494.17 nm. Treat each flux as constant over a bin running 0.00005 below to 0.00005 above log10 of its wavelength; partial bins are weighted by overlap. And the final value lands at 46.6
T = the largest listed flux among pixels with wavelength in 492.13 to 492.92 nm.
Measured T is 55.4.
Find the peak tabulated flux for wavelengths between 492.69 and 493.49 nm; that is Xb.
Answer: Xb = 56.9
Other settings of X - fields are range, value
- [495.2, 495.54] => 44.4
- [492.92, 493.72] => 45.6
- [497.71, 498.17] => 49.5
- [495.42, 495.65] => 43.7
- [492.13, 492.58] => 49.4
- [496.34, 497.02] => 47.8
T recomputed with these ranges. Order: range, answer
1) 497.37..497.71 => 56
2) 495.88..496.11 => 53.8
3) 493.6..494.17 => 55.3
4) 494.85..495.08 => 55.9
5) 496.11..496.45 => 53.4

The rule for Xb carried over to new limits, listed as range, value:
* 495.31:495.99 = 50.7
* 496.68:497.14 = 52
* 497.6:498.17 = 52.7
